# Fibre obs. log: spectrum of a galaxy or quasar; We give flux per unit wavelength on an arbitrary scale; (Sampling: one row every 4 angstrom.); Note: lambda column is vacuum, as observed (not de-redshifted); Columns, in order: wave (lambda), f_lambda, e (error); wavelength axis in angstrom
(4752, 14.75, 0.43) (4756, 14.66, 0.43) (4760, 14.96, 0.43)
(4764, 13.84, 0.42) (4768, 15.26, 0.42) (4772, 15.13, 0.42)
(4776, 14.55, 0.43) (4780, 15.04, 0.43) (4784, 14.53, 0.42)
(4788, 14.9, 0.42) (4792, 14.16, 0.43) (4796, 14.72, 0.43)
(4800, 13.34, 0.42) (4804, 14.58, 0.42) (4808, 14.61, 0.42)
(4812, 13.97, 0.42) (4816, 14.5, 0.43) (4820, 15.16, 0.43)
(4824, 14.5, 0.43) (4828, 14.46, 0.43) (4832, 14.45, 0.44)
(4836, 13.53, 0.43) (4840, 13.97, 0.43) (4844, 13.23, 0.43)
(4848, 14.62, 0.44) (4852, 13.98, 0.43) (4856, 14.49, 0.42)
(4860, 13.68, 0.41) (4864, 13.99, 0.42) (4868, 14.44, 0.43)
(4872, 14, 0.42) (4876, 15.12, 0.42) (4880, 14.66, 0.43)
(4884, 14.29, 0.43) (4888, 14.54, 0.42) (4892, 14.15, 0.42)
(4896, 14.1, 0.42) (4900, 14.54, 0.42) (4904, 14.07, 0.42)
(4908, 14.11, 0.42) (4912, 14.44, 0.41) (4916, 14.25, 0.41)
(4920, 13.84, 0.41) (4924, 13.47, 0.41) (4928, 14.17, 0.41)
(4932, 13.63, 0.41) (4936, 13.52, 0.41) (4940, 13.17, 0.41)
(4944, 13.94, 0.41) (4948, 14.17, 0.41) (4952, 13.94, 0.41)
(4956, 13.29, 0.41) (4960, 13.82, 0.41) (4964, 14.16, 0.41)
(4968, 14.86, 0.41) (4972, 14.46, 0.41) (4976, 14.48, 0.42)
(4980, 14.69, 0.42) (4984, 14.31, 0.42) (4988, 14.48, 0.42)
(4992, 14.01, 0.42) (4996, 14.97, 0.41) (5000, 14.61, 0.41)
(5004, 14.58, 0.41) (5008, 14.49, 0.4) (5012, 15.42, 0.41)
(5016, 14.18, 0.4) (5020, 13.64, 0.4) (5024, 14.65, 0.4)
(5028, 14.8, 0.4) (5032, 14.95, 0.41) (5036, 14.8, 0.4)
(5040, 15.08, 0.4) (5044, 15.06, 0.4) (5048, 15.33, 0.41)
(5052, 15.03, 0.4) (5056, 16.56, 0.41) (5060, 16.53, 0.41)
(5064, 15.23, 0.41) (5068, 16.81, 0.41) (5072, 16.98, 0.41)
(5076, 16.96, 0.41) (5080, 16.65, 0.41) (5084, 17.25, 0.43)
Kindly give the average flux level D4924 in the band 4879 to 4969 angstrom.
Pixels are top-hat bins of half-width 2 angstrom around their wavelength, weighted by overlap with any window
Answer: 14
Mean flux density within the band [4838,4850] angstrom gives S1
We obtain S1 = 13.9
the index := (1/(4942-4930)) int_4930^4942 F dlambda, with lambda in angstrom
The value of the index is 13.4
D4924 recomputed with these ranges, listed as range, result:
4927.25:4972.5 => 13.9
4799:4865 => 14.2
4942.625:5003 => 14.3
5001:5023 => 14.5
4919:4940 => 13.7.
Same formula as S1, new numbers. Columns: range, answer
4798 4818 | 14.2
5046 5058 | 15.6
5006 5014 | 15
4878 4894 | 14.4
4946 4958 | 13.8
